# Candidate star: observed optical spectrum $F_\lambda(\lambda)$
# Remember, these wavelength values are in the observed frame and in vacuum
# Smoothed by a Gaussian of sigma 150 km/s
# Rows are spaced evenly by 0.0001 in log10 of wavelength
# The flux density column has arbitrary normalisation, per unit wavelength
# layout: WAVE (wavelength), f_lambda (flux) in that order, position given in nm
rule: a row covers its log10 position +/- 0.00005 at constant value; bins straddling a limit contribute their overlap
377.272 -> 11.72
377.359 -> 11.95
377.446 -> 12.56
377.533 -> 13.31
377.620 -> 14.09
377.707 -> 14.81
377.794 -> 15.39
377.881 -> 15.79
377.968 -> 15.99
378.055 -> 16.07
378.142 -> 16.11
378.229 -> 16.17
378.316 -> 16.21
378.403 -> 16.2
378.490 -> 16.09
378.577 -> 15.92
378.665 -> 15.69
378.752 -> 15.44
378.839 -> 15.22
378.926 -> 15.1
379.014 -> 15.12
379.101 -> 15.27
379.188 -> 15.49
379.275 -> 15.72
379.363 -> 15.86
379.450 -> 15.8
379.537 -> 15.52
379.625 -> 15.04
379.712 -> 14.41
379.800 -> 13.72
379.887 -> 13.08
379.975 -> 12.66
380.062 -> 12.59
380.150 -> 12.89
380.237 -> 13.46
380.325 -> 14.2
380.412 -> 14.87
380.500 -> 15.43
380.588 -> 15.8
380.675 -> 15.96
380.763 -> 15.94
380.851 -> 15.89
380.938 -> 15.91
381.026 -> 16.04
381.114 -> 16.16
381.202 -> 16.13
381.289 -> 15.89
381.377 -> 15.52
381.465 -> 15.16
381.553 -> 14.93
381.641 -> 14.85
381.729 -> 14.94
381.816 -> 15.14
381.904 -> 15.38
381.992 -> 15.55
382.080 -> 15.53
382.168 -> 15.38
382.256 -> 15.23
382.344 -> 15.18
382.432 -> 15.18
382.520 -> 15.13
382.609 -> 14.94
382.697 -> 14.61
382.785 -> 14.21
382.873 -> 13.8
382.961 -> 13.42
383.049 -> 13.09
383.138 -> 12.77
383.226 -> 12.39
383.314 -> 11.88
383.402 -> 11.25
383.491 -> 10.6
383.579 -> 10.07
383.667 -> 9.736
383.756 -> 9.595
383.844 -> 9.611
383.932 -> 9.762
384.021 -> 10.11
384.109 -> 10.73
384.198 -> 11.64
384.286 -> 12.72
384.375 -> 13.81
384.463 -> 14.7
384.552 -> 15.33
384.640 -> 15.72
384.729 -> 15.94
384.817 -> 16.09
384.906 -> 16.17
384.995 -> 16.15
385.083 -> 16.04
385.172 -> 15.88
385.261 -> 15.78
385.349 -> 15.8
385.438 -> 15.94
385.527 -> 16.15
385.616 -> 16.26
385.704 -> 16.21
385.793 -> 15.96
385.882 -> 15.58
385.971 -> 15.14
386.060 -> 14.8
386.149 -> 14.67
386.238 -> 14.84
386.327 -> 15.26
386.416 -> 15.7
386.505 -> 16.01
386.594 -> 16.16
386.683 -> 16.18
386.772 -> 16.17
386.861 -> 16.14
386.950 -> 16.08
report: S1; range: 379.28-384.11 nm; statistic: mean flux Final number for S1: 14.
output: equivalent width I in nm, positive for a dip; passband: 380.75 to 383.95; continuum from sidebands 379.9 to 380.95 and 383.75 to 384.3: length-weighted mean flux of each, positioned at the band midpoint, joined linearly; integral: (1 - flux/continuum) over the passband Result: -0.39 nm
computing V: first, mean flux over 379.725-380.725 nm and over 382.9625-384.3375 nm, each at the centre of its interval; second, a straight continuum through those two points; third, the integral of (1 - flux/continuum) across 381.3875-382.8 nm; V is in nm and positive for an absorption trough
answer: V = -0.30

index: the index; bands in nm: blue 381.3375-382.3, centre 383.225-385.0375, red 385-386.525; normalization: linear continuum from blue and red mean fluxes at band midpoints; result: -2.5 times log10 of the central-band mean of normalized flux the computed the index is 0.23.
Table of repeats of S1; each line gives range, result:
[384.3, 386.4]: 15.5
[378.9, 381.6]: 15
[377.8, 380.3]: 15.1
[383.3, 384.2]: 10.3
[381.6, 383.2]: 14.7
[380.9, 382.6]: 15.4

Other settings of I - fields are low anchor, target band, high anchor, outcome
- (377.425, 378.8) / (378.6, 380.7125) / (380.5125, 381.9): 0.101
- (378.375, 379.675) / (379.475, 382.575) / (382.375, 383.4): -0.094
